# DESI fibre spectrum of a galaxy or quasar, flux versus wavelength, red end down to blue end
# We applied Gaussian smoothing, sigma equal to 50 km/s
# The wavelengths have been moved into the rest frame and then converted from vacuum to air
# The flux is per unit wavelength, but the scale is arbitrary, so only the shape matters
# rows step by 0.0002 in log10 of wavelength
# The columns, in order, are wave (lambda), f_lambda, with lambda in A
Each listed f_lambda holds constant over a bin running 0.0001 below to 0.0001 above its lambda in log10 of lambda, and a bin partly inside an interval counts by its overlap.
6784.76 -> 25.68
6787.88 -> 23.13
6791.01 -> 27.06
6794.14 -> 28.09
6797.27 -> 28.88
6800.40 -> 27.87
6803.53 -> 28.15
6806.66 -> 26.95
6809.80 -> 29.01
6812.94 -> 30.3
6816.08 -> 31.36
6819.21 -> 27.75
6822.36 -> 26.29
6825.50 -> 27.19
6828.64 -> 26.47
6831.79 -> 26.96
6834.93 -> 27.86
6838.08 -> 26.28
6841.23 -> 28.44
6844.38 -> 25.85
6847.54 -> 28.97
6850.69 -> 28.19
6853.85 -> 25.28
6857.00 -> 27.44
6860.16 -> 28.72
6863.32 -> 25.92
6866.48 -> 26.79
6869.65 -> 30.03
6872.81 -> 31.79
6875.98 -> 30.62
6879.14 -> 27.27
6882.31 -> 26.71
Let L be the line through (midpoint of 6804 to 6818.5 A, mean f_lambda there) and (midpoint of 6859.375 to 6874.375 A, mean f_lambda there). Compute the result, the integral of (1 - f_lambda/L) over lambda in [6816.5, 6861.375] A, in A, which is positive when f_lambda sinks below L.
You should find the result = 2.44 A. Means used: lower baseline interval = 29.2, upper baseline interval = 28.6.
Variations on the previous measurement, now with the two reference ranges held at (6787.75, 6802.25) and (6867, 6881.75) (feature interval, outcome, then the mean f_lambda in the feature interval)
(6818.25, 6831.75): 0.62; 26.9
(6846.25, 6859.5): 0.64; 27.5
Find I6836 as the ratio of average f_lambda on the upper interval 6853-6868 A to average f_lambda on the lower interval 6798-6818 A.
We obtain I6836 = 0.9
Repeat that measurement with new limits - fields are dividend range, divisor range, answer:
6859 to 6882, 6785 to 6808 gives 1.06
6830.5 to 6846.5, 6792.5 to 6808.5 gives 0.97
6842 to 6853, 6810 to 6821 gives 0.93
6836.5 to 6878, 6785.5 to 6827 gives 1.01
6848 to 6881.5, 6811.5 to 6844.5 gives 1.02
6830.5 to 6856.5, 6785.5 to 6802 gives 1.01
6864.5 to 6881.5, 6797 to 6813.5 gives 1.03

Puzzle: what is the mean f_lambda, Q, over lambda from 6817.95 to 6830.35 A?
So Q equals 26.9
